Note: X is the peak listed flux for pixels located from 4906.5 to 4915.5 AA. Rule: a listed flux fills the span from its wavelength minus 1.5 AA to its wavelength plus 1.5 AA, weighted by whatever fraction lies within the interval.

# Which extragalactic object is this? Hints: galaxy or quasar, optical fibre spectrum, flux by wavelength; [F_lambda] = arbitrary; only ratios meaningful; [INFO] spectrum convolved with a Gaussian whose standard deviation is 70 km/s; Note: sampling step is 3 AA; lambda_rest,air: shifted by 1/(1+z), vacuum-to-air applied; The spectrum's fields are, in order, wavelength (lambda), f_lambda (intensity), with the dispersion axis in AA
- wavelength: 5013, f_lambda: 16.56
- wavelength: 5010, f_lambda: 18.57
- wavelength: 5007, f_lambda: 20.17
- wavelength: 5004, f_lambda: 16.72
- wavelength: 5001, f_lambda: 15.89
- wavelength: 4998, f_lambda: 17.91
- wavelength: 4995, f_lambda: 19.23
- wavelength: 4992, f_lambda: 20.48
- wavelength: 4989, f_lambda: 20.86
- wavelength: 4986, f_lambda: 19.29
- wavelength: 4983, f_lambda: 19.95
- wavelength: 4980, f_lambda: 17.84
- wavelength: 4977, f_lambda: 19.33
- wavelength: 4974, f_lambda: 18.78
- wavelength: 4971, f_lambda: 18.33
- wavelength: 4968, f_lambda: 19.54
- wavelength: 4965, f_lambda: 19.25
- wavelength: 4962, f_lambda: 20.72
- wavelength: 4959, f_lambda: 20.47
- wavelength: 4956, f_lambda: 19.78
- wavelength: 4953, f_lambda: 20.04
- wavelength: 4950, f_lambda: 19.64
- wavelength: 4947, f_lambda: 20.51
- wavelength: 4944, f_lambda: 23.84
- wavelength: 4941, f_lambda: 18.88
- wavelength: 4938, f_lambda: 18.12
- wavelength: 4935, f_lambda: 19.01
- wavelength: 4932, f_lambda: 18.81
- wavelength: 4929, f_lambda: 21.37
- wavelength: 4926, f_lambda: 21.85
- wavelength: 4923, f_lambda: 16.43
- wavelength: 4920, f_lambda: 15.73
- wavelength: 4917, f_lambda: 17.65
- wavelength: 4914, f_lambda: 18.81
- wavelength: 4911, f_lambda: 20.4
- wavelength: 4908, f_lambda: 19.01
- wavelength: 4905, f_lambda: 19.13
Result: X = 20.4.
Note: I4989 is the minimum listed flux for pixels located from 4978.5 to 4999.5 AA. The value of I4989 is 17.84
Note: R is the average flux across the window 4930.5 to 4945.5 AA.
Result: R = 19.7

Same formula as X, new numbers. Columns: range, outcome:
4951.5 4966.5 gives 20.72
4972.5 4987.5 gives 19.95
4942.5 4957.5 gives 23.84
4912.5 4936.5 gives 21.85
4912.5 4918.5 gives 18.81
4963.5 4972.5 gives 19.54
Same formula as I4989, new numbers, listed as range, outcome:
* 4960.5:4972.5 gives 18.33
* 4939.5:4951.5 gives 18.88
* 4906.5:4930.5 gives 15.73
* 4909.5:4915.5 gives 18.81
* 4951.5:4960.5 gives 19.78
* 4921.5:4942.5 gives 16.43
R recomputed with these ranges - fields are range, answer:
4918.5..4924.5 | 16.1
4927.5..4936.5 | 19.7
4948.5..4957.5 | 19.8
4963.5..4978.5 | 19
